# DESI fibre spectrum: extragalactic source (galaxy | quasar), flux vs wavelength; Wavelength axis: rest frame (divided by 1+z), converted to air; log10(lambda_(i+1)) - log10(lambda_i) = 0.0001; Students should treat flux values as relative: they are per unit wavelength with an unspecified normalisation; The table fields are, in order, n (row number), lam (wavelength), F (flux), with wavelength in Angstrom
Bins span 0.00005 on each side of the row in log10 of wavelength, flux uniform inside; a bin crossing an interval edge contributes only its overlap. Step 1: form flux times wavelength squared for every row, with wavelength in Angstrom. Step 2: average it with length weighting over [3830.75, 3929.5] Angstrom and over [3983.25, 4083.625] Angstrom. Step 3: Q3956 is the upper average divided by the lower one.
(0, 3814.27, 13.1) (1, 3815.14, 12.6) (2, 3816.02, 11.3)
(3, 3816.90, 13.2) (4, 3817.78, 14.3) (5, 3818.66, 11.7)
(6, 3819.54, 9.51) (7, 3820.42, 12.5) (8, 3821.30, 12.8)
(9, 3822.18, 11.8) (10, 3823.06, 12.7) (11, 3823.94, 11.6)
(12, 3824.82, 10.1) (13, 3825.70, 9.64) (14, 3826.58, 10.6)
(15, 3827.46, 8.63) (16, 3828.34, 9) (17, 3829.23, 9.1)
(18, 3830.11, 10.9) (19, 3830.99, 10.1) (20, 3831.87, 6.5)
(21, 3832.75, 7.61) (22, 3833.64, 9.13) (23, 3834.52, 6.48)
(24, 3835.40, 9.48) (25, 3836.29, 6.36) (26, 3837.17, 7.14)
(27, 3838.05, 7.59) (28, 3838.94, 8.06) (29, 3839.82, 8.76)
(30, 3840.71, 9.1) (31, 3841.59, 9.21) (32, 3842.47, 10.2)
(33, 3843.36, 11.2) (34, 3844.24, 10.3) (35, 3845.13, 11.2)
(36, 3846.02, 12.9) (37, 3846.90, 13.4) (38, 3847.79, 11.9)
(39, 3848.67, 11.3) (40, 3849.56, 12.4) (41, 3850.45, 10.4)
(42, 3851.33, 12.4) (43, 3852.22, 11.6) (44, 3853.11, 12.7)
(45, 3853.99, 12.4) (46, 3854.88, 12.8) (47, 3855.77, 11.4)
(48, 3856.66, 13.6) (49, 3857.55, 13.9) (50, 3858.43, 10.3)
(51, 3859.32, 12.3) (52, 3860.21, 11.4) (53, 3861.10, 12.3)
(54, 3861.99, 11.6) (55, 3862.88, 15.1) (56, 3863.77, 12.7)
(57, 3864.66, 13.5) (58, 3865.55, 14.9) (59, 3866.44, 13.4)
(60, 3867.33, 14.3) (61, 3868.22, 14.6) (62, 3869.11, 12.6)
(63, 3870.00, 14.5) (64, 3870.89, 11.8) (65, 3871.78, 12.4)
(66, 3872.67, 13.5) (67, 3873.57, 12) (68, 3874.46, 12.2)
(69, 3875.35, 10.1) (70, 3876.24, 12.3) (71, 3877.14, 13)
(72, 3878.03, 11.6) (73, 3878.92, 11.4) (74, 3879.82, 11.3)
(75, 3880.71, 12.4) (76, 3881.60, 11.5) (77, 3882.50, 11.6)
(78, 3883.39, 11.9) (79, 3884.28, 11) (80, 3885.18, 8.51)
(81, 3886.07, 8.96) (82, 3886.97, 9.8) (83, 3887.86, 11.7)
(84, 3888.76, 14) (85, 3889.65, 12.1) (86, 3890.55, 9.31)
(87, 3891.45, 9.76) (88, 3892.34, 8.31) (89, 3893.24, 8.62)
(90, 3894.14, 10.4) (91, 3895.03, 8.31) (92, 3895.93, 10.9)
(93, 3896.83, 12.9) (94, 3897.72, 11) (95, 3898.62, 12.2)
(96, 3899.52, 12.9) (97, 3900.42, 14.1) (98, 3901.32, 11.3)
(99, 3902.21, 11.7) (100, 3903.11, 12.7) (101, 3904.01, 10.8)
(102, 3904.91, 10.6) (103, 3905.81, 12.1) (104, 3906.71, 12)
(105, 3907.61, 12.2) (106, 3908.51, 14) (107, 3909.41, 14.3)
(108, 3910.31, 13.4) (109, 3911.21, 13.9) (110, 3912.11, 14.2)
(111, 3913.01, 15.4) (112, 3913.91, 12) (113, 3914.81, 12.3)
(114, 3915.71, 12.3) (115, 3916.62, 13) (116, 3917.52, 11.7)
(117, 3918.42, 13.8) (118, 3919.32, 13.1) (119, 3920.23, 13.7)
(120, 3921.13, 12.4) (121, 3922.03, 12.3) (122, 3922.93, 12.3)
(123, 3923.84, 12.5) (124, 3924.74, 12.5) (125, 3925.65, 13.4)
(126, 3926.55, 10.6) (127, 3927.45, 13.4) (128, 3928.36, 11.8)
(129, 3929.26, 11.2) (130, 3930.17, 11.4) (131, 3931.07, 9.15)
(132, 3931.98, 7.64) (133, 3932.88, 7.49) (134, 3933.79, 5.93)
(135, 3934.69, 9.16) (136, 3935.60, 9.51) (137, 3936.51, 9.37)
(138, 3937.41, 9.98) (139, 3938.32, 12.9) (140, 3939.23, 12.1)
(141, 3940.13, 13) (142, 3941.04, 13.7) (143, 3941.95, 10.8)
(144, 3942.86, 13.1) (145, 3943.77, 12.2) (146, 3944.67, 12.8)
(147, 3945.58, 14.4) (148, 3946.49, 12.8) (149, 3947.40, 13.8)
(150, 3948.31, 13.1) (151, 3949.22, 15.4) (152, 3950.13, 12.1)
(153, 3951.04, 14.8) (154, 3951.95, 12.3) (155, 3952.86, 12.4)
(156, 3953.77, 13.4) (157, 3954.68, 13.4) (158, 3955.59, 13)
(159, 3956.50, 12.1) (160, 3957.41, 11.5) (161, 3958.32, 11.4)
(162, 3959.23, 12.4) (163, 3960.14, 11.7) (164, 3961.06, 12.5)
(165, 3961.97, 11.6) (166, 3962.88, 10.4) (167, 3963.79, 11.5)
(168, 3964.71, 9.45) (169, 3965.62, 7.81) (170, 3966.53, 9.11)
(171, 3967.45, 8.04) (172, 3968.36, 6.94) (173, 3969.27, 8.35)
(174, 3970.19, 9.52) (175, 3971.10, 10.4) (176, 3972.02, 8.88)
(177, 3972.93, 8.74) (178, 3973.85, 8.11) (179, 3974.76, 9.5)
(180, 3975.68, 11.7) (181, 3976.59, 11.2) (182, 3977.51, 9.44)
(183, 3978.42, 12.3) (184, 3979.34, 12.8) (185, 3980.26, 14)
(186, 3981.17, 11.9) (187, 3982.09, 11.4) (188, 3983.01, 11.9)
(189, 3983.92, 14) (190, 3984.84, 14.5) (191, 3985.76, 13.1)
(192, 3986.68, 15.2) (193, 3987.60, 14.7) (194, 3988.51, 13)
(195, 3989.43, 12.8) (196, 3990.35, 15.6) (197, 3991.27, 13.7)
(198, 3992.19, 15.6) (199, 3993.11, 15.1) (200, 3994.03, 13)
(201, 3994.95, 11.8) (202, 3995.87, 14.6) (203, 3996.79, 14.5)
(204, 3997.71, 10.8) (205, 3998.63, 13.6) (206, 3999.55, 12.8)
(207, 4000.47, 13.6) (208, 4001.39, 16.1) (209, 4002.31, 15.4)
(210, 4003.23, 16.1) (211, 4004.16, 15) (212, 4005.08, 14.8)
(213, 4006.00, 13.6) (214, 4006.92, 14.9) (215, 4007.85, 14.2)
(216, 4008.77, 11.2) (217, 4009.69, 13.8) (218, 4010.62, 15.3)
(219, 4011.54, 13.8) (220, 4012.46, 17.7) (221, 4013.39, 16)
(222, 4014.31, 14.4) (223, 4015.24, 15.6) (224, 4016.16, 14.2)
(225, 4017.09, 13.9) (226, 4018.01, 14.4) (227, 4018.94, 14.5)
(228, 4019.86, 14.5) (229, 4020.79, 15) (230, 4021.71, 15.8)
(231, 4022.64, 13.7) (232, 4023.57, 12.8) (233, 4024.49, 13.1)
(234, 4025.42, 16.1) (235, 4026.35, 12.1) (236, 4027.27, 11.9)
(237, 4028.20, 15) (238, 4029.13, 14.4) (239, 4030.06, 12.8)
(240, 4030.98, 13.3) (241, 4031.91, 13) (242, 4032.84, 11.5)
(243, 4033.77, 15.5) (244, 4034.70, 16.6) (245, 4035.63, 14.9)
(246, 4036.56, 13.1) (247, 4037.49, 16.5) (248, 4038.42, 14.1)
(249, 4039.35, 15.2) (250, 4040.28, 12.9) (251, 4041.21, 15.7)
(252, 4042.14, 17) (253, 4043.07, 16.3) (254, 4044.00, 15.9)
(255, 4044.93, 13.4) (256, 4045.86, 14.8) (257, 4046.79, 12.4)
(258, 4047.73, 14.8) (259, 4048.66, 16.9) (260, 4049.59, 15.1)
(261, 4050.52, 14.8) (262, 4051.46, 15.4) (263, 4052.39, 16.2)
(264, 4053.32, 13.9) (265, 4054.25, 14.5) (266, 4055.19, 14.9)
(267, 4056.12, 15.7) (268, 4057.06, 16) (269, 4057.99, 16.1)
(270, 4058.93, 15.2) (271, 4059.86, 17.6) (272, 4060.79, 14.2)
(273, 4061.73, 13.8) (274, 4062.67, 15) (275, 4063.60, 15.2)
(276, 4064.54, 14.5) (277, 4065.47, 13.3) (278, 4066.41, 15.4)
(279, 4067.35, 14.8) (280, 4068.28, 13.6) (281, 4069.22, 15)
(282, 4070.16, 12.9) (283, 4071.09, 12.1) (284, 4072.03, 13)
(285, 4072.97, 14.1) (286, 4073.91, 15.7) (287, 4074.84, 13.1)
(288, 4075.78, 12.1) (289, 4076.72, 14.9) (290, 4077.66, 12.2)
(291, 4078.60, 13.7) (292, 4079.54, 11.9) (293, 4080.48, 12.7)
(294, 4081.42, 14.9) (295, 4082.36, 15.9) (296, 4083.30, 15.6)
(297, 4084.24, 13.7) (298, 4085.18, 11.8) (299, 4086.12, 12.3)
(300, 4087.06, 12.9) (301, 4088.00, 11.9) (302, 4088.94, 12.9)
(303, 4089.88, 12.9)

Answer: 1.33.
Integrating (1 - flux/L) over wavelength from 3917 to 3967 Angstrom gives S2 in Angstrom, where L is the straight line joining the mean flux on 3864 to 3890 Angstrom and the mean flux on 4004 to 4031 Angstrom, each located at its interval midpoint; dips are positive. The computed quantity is 5.2 Angstrom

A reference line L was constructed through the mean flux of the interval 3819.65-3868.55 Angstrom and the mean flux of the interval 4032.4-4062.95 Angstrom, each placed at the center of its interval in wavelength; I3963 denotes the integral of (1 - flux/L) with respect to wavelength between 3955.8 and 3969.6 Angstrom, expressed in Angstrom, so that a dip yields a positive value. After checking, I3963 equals 3.1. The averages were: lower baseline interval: 11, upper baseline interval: 15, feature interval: 10.4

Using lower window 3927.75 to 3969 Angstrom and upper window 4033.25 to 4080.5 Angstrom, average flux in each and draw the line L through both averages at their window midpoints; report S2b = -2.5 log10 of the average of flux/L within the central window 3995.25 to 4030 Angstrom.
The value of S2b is -0.08 mag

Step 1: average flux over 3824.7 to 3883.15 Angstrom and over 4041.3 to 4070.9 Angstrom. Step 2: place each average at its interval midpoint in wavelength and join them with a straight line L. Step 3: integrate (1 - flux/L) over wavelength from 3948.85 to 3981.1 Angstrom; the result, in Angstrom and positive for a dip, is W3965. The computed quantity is 5.3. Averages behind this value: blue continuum 11.2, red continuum 15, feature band 11.1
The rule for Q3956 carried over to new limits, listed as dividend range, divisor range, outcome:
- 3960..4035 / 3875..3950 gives 1.15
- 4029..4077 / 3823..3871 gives 1.46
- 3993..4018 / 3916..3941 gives 1.31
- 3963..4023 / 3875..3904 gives 1.22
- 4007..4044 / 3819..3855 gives 1.55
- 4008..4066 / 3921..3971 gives 1.34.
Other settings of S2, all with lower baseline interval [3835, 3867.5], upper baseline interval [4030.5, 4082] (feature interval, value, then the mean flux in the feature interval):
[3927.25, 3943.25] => 2.64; 10.6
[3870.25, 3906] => 1.91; 11.3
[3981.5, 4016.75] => -1.26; 14.1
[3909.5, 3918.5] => -0.62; 13.2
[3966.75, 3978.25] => 3.42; 9.31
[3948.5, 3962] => 0.28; 12.7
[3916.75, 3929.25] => -0.04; 12.5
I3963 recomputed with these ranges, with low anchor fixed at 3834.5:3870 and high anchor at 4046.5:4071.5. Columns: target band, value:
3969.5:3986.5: 2.8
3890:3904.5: 1.5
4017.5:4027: 0.1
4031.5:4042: -0.1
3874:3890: 0.8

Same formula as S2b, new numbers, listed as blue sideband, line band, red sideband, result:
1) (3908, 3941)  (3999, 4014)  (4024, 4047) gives -0.07 mag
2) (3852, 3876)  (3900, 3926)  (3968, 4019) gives 0.01 mag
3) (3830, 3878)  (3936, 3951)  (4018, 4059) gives 0.03 mag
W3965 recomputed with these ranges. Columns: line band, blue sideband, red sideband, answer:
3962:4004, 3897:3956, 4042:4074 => 4.0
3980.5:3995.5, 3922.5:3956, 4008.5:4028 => -0.2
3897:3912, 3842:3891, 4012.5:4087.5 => 0.1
